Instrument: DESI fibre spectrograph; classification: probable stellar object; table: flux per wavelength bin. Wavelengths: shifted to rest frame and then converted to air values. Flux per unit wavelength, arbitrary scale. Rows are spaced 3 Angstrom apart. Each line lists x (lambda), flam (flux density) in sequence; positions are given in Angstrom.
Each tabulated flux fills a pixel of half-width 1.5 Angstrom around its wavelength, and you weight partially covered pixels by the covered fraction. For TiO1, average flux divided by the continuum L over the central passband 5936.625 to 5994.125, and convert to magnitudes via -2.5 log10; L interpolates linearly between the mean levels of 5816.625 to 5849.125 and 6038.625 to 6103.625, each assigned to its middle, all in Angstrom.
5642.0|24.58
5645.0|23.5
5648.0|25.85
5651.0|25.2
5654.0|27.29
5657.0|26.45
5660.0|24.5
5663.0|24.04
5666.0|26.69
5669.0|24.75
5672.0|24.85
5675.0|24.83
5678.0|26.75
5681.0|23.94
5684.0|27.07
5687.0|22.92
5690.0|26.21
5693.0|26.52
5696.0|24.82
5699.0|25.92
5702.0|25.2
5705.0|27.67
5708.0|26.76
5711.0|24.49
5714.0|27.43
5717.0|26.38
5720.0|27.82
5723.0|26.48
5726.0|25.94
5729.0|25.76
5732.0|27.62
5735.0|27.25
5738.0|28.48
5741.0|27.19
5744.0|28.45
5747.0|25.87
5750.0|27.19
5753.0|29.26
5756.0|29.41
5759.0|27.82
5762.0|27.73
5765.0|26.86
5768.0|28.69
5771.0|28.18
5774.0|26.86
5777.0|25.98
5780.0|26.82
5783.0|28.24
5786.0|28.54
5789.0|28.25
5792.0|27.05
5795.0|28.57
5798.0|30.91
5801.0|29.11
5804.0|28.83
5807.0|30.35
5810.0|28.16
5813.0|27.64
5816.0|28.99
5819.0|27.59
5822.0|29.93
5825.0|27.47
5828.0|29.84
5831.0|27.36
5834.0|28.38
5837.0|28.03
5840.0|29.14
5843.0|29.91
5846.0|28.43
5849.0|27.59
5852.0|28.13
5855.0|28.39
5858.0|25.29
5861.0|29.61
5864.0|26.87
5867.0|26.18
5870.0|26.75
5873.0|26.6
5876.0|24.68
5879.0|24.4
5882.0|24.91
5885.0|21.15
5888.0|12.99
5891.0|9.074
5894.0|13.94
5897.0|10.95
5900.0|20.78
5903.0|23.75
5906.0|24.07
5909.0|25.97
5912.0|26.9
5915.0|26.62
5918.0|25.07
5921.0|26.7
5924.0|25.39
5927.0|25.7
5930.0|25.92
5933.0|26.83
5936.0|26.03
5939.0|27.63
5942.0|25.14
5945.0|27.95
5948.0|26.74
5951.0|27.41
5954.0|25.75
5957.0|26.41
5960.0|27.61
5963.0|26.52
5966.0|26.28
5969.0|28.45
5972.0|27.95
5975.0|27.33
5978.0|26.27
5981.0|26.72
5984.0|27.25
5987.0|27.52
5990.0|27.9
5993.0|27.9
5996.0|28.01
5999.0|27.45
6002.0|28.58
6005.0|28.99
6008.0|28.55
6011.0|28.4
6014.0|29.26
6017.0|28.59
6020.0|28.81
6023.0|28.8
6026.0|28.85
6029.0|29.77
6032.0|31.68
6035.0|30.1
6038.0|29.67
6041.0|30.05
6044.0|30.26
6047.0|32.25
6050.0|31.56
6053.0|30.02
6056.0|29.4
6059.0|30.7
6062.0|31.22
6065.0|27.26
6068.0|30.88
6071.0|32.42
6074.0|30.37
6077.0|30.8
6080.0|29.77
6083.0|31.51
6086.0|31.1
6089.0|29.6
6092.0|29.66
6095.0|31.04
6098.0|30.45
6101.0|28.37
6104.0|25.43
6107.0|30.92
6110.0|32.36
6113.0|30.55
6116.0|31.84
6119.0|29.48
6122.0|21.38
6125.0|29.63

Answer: 0.09 mag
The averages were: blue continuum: 28.6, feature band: 27.1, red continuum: 30.3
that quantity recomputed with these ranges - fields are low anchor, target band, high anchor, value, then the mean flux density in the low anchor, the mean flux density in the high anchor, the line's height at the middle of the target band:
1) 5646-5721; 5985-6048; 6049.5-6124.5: 0.00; 25.7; 29.9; 29.2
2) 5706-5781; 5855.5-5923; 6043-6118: 0.24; 27.2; 30.4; 28.6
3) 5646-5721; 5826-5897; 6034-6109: 0.12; 25.7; 30.2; 27.8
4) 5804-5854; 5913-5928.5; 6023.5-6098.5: 0.13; 28.6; 30.4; 29.3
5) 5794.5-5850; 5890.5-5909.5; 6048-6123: 0.50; 28.8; 30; 29.1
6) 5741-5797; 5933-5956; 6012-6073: 0.10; 27.8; 30.1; 29.2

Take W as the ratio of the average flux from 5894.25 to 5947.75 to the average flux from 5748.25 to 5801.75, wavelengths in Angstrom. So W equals 0.88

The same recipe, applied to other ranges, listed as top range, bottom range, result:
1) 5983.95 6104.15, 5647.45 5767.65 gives 1.12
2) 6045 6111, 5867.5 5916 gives 1.41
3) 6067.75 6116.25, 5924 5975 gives 1.14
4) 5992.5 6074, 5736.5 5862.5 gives 1.05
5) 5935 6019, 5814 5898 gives 1.09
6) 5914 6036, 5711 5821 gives 0.99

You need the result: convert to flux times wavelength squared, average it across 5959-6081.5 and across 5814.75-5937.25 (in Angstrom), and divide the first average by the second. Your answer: 1.2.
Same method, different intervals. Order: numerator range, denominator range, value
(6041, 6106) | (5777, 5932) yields 1.26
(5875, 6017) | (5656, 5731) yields 1.07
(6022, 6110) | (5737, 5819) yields 1.18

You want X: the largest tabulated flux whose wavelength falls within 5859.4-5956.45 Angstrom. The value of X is 29.61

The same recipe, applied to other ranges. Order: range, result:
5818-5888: 29.93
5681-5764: 29.41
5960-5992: 28.45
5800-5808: 30.35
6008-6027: 29.26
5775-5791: 28.54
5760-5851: 30.91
